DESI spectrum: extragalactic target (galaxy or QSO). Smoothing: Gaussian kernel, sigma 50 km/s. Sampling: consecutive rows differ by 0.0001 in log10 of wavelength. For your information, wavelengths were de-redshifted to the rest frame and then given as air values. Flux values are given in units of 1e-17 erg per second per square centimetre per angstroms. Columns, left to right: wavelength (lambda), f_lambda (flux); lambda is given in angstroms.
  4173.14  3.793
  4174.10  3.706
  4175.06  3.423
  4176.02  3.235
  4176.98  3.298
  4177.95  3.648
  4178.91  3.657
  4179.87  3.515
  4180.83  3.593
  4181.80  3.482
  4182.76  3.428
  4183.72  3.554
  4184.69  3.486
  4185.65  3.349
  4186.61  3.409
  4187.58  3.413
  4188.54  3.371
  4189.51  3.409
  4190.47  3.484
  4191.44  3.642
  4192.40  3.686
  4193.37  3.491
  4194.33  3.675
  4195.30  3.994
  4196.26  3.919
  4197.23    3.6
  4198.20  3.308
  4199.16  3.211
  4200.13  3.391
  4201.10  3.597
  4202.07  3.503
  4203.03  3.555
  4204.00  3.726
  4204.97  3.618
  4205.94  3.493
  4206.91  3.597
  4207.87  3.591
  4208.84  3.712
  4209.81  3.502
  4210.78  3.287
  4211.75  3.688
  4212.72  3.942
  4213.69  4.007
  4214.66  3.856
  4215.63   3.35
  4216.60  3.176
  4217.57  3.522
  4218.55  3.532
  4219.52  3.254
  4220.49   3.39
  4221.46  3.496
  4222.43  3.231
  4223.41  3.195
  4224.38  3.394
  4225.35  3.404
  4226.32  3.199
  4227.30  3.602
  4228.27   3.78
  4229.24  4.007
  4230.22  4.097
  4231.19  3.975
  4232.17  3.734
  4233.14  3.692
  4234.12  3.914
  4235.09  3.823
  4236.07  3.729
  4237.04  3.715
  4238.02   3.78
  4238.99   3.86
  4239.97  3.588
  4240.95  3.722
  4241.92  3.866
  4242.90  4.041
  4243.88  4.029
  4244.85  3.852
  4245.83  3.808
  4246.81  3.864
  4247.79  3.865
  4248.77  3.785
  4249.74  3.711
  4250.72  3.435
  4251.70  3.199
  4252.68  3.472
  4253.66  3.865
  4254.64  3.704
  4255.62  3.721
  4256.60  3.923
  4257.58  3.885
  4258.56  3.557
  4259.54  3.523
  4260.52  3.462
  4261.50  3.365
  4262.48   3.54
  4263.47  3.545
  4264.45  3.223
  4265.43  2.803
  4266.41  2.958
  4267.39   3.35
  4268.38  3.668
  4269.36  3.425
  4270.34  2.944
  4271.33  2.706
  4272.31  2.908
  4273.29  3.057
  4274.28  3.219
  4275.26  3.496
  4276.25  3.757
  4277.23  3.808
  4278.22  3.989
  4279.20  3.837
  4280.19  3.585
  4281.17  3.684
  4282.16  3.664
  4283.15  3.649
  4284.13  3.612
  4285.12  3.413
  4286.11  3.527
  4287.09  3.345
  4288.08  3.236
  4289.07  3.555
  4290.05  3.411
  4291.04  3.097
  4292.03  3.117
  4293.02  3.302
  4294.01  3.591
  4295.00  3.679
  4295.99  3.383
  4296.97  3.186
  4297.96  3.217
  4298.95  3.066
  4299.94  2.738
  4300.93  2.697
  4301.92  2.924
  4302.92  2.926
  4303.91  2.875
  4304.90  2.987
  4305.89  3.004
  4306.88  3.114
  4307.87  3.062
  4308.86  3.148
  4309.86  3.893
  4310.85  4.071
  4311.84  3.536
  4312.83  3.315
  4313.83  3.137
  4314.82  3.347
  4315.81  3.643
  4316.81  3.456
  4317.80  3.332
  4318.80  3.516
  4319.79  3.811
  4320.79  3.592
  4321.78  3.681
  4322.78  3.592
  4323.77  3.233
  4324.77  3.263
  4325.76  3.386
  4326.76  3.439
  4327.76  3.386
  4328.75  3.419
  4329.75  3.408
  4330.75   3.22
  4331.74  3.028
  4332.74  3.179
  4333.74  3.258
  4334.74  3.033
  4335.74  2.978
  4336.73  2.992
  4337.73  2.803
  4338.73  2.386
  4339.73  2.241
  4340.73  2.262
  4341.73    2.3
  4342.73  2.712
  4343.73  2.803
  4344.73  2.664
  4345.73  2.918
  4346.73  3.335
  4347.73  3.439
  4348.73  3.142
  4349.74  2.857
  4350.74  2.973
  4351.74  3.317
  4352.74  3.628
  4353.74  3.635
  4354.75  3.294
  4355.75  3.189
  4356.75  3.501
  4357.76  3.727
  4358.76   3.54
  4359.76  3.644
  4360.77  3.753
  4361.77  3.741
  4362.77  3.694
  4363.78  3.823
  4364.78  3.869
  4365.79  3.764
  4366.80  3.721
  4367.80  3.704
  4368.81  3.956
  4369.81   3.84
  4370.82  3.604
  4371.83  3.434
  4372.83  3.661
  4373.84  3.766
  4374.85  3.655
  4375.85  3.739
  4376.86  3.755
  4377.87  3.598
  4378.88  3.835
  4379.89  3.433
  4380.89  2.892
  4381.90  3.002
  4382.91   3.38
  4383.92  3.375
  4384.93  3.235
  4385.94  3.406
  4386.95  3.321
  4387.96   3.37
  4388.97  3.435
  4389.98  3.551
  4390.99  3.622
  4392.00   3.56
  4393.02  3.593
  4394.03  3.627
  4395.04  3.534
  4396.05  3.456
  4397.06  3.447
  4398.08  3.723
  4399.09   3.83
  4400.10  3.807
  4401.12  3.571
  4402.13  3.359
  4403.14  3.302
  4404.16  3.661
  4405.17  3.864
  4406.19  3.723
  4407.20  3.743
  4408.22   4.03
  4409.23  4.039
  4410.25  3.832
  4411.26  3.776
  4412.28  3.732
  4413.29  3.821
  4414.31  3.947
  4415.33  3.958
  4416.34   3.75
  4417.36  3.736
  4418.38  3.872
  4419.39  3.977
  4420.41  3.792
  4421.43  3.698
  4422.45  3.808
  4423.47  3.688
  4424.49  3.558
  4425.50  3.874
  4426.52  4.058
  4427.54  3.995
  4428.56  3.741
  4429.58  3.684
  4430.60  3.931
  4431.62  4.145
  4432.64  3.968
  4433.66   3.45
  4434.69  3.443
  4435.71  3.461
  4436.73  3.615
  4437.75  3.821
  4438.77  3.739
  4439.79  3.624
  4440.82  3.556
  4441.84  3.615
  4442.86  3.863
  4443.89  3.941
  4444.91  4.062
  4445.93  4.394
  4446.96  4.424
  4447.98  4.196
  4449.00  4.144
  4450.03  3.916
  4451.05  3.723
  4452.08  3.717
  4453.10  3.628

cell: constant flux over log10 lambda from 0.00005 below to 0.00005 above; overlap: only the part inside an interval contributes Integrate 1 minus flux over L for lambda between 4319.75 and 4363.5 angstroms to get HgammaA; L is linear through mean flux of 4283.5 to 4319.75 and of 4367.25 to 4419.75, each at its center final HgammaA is 2.97 angstroms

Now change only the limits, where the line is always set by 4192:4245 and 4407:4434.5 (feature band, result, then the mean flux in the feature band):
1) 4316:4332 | 1.3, 3.43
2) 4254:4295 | 2.7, 3.45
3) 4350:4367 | 0.9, 3.56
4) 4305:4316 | 1.1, 3.37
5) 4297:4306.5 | 2.0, 2.95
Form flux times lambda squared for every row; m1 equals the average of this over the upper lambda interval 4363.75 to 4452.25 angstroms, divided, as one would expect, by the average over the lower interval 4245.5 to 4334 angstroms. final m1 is 1.2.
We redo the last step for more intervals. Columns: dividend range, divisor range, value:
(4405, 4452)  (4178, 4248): 1.17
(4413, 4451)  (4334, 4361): 1.30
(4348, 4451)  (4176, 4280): 1.12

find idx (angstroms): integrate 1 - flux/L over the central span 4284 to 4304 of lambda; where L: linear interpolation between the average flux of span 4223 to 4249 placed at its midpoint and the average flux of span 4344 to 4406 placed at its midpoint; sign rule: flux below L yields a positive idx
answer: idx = 2.3 angstroms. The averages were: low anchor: 3.75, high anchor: 3.51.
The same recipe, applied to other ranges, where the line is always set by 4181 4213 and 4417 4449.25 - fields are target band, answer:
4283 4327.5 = 4.20 angstroms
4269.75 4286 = 0.83 angstroms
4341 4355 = 2.54 angstroms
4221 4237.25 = -0.27 angstroms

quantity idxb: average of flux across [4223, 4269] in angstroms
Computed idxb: 3.64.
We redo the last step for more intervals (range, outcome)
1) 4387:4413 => 3.64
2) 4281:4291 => 3.48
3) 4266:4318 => 3.33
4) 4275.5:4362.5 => 3.29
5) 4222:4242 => 3.68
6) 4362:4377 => 3.73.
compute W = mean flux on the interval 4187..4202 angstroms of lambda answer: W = 3.54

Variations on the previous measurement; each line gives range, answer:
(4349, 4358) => 3.33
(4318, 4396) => 3.36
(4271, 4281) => 3.46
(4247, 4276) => 3.43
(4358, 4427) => 3.66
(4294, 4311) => 3.17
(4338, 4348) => 2.69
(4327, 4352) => 2.96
